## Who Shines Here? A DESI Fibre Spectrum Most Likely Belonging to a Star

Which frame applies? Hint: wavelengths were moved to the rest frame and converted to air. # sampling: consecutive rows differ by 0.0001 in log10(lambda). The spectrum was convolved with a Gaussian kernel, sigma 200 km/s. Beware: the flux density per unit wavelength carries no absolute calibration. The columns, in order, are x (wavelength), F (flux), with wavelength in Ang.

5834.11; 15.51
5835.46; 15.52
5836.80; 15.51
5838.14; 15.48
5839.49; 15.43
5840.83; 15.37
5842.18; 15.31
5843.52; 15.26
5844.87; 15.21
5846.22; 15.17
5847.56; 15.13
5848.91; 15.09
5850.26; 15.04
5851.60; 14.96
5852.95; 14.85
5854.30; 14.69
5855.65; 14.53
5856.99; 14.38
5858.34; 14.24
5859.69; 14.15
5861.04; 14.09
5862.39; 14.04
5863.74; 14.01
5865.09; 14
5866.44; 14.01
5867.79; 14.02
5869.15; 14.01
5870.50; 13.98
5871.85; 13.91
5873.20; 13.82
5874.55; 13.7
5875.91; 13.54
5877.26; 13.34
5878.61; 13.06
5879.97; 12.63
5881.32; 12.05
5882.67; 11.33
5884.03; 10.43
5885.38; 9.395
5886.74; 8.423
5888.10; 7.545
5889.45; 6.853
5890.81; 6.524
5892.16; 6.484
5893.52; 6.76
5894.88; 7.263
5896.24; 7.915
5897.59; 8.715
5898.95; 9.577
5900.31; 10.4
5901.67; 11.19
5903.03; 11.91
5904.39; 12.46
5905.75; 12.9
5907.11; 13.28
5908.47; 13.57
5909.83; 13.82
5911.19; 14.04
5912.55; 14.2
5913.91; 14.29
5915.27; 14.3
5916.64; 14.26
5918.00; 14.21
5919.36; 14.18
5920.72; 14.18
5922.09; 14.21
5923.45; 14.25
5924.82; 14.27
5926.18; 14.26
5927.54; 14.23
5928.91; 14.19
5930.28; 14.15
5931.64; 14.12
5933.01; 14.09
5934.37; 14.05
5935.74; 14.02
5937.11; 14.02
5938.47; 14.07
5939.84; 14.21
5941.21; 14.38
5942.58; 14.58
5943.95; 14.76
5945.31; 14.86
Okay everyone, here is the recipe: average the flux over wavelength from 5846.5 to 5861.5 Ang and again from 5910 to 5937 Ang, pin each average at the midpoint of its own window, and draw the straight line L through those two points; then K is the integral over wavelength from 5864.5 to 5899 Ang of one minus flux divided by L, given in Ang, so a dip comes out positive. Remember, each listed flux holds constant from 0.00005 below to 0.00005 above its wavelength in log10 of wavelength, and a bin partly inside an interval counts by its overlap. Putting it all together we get 8.54 Ang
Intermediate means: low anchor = 14.7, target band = 10.9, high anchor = 14.2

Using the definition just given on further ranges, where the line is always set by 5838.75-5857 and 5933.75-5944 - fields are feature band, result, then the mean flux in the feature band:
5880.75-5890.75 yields 3.7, 9.22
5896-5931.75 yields 3.3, 13.1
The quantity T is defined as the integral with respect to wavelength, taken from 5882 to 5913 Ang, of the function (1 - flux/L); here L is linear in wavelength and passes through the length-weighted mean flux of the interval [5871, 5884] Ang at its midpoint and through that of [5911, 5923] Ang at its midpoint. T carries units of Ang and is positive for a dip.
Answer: 7.8 Ang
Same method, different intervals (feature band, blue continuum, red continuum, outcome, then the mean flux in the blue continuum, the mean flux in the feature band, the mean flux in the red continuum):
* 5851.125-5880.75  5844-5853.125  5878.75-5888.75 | -3.0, 15.1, 14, 10.4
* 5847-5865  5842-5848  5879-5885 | -0.5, 15.2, 14.5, 11.6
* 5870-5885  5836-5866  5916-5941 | 1.8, 14.8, 12.8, 14.2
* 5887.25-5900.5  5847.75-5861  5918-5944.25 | 6.2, 14.6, 7.72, 14.2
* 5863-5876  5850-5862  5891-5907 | -0.9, 14.5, 13.9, 9.64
